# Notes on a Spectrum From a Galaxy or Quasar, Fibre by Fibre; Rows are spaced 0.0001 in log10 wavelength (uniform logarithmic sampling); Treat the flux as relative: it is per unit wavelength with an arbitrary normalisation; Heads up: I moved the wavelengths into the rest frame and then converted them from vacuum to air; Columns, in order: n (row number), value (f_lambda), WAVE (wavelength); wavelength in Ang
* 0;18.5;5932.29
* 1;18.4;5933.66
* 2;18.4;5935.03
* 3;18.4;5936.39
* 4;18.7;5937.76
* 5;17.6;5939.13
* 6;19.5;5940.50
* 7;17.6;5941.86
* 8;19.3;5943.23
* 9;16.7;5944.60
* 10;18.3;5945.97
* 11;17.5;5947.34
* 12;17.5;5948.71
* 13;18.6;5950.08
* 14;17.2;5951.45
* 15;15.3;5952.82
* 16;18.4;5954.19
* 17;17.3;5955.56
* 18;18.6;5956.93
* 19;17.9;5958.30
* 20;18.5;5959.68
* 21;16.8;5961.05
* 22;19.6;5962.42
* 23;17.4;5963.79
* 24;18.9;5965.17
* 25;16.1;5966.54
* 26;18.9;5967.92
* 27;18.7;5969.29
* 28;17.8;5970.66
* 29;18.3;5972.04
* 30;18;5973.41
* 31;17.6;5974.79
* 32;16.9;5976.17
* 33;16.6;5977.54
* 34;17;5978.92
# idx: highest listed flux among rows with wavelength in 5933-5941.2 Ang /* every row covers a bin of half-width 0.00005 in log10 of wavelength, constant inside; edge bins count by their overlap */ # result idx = 19.5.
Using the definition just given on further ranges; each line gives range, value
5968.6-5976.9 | 18.7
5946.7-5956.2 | 18.6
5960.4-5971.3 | 19.6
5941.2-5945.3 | 19.3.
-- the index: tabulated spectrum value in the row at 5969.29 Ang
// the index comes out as 18.7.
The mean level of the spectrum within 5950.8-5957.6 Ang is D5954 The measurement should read 17.4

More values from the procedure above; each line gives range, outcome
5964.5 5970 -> 18.2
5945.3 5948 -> 17.9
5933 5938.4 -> 18.5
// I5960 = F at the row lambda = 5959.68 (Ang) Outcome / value 18.5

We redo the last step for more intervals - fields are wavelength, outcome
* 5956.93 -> 18.6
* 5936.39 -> 18.4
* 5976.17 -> 16.9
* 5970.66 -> 17.8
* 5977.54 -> 16.6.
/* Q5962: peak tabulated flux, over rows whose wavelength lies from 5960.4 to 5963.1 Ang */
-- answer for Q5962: 19.6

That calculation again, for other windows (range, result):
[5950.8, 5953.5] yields 17.2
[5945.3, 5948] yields 18.3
